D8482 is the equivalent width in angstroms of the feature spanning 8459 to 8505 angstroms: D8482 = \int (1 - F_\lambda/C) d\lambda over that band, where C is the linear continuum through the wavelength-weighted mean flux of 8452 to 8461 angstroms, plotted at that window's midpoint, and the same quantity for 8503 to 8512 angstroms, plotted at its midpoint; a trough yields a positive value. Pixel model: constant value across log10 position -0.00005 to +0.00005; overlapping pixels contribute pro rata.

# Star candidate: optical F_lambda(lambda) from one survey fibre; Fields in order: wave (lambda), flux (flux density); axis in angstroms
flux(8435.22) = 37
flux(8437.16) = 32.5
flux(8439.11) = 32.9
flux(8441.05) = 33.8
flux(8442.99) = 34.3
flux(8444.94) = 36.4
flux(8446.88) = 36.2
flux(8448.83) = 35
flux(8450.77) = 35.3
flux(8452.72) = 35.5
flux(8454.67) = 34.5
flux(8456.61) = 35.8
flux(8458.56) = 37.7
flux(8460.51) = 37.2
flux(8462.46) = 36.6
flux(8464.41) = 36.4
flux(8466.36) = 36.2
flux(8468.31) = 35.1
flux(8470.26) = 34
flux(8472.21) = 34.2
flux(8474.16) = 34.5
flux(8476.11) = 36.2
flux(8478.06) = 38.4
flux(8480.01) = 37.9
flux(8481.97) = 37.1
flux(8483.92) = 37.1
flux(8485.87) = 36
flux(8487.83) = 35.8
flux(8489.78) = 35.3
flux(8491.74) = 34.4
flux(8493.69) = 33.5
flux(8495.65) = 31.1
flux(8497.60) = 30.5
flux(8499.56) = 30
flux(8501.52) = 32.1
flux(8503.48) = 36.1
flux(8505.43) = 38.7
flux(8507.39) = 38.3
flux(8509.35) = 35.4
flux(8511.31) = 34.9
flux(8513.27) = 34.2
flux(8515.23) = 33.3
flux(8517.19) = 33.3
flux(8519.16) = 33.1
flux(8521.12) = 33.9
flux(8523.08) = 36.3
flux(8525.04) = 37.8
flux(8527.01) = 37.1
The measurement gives 1.7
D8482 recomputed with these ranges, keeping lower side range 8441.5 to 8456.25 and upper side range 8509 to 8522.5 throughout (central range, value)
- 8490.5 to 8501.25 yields 0.7 angstroms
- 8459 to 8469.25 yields -0.4 angstroms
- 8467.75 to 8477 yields 0.0 angstroms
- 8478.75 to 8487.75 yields -0.6 angstroms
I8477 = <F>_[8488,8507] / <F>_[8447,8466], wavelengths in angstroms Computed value 0.94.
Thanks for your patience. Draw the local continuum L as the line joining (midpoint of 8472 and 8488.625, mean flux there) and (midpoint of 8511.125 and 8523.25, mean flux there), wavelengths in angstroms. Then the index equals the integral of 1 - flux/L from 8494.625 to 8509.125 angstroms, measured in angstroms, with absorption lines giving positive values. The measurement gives 0.4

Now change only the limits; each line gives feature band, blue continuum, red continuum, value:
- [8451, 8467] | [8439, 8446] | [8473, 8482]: -0.3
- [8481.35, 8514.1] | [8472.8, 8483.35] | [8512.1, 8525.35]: 0.8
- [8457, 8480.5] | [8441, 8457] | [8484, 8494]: -0.6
